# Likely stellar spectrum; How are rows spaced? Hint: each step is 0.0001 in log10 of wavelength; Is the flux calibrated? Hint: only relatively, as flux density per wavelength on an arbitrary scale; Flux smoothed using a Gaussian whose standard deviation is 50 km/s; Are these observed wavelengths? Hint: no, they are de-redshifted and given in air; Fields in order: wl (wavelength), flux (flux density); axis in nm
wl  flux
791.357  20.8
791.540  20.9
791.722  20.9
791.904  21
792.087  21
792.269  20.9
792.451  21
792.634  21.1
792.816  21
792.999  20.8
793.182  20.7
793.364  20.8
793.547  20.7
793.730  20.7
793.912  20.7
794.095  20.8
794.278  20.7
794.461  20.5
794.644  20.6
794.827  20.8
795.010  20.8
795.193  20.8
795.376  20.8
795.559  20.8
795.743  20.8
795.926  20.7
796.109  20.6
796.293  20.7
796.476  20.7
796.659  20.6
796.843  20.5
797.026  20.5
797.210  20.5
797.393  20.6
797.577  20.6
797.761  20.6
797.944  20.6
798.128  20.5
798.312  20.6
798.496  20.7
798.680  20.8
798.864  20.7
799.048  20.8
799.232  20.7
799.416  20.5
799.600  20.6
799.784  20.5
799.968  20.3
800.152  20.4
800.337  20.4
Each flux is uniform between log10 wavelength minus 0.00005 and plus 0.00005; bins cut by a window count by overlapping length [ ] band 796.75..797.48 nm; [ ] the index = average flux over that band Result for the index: 20.5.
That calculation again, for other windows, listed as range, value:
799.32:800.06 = 20.5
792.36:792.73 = 21.1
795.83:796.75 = 20.7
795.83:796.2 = 20.7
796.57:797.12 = 20.5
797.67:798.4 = 20.6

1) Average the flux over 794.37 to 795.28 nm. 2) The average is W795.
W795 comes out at 20.7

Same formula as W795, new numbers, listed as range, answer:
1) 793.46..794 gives 20.7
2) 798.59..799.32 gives 20.7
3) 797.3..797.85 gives 20.6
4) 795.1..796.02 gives 20.8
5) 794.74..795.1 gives 20.8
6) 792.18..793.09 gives 21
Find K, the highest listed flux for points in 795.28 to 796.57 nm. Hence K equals 20.8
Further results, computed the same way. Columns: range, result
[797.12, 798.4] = 20.6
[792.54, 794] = 21.1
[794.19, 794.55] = 20.7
